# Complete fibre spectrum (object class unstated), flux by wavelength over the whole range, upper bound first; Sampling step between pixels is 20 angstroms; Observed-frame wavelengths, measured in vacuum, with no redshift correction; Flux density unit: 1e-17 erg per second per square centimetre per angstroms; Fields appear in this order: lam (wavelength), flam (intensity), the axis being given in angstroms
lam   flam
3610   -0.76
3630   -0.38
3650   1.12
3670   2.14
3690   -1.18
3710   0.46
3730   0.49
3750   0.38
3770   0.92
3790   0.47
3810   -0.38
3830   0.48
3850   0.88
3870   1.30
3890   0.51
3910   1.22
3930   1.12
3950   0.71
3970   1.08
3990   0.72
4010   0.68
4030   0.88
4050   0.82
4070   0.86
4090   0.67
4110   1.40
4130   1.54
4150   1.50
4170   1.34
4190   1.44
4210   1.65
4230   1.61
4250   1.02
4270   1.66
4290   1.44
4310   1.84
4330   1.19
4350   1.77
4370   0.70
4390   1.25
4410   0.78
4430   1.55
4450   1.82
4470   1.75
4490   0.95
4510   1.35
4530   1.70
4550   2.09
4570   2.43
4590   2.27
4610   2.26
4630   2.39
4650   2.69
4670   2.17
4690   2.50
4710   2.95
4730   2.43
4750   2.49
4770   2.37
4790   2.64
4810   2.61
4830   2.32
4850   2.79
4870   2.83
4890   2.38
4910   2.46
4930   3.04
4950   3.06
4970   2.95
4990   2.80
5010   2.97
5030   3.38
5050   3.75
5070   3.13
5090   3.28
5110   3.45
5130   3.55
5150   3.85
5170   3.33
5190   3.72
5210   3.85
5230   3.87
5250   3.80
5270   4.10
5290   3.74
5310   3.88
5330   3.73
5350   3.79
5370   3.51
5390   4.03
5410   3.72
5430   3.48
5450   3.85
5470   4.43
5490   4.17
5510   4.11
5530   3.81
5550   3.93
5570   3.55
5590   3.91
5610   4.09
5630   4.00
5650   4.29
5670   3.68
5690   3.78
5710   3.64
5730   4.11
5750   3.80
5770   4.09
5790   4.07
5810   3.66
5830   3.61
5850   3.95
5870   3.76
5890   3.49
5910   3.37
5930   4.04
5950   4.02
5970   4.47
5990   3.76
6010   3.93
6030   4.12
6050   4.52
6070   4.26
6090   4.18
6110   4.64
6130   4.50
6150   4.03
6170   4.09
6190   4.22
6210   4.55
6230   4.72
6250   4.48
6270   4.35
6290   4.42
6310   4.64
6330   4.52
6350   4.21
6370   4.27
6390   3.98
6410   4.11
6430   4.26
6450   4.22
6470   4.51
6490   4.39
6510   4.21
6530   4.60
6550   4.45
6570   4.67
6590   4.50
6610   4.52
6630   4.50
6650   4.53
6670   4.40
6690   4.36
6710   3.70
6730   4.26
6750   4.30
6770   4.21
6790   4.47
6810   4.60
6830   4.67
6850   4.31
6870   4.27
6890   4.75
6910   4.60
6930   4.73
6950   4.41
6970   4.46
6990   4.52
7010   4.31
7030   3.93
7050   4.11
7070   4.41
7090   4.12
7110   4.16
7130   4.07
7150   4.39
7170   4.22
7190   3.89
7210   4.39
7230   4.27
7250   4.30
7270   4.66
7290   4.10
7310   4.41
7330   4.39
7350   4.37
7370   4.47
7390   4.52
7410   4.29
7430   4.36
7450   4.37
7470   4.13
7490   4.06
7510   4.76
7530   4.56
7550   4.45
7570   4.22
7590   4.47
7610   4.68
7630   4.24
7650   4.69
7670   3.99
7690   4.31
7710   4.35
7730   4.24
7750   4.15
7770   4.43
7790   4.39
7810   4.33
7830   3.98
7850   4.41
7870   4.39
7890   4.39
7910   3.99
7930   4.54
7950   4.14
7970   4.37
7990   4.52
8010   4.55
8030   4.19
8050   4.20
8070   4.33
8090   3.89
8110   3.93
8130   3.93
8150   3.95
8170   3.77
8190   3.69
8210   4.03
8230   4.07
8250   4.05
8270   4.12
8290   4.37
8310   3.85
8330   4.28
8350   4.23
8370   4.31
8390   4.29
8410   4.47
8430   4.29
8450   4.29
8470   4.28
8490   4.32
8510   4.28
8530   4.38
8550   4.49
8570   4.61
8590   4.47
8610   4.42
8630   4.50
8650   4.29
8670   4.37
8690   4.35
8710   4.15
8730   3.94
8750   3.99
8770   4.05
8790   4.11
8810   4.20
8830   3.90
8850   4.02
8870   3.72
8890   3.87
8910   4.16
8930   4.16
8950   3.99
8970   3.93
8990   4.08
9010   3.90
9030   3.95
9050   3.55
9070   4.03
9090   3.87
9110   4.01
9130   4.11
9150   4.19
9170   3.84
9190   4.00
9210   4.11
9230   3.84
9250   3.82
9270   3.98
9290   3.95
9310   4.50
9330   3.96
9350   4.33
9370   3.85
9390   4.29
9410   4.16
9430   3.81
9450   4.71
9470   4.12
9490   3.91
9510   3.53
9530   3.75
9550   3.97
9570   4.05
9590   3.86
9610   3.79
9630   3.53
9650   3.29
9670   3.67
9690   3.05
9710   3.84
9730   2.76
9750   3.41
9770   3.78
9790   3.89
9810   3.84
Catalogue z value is 0.139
